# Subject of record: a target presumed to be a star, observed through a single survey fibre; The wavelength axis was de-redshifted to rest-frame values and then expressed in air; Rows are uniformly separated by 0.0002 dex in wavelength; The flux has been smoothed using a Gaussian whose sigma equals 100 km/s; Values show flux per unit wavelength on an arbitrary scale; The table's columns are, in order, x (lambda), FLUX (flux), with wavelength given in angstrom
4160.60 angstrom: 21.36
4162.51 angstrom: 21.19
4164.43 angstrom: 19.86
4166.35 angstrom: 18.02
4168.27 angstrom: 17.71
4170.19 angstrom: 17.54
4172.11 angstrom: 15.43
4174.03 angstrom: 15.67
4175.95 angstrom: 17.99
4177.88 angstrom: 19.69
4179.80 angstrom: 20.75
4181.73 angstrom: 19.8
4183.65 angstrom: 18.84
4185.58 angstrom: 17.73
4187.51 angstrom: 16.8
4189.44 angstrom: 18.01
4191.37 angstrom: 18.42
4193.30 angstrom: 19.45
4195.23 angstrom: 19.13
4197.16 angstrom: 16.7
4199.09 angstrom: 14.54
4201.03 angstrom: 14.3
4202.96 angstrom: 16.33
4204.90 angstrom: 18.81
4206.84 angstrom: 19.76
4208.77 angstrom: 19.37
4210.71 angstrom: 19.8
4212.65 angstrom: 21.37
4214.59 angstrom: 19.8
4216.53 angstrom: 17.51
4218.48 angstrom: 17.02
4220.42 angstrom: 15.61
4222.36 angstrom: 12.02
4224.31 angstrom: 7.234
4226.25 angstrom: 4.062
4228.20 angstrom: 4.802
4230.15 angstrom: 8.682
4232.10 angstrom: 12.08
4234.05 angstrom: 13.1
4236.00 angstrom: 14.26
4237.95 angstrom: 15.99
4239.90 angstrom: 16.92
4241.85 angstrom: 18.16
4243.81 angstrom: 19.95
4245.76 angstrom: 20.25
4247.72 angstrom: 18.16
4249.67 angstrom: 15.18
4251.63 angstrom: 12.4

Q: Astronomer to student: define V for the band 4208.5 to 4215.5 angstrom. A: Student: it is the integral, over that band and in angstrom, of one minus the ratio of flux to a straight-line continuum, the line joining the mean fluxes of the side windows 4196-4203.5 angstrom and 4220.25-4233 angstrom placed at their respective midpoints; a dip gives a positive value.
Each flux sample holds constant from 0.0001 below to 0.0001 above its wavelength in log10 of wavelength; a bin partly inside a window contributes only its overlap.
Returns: -4.3 angstrom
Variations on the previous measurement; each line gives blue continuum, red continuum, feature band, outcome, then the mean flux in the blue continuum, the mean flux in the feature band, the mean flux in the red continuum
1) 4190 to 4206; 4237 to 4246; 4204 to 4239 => 6.26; 17.2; 14.5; 18.1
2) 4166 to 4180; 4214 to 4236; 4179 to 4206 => -3.96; 17.7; 17.8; 12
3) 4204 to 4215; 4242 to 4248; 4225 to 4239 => 6.55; 19.8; 10.4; 19.4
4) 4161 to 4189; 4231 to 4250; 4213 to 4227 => 2.67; 18.4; 13.8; 16.4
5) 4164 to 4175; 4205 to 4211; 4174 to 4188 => -0.56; 17.3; 18.6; 19.5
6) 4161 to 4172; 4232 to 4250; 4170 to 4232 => 5.49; 18.7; 16.3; 16.7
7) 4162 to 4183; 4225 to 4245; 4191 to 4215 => -4.00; 18.5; 18.3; 12.8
